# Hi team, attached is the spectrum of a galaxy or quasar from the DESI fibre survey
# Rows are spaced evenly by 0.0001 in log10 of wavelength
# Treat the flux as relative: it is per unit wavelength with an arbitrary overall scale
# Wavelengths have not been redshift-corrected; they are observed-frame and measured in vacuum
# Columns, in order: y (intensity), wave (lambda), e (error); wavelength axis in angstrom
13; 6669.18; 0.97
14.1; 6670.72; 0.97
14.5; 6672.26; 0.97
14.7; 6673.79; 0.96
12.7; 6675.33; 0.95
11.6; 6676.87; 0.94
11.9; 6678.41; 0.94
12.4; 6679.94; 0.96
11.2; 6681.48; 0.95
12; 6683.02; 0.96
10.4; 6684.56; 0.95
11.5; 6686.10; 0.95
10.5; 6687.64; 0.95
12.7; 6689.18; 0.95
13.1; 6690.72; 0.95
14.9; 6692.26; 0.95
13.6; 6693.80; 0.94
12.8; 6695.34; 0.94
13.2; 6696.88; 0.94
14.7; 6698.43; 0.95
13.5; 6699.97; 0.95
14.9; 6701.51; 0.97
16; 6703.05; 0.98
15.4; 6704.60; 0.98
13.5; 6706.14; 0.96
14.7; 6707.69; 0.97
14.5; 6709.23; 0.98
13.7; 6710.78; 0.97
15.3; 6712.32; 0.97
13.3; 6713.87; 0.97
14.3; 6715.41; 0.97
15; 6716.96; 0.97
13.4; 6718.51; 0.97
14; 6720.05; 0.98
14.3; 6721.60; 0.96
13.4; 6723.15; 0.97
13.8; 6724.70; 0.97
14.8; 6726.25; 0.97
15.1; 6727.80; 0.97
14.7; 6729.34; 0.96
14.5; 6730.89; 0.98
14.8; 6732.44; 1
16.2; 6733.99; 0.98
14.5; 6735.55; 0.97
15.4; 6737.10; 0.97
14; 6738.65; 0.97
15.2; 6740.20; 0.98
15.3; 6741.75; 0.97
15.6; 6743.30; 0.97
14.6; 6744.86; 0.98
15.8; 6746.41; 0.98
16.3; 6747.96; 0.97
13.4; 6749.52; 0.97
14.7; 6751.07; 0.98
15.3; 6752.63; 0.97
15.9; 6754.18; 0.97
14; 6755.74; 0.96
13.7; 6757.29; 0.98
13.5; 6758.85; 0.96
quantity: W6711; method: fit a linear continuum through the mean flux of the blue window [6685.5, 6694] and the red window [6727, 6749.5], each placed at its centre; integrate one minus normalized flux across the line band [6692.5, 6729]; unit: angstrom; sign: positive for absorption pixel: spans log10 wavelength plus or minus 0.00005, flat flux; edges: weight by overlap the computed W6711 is -1.4 angstrom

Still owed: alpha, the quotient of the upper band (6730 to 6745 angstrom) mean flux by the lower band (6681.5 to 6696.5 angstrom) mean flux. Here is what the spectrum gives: 1.22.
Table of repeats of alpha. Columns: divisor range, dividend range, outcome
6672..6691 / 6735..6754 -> 1.24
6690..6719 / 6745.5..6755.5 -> 1.07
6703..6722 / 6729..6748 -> 1.05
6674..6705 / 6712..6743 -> 1.13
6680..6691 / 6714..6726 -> 1.21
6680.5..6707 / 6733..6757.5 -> 1.14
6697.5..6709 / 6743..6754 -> 1.03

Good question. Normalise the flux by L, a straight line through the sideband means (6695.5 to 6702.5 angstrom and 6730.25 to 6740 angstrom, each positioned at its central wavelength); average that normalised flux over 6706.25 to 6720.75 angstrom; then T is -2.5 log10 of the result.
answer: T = 0.01 mag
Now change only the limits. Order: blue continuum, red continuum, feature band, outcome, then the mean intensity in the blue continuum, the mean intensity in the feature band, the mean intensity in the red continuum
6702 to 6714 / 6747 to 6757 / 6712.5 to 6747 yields 0.01 mag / 14.6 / 14.6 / 14.9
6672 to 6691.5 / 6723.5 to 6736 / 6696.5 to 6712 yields -0.08 mag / 12.2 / 14.5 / 14.8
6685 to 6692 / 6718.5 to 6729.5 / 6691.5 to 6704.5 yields -0.13 mag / 12.1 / 14.3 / 14.2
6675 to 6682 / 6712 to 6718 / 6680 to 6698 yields 0.02 mag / 11.9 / 12.4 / 14.4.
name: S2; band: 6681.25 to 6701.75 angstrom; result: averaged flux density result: 12.8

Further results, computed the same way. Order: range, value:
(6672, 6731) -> 13.6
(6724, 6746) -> 14.9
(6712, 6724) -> 14.1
